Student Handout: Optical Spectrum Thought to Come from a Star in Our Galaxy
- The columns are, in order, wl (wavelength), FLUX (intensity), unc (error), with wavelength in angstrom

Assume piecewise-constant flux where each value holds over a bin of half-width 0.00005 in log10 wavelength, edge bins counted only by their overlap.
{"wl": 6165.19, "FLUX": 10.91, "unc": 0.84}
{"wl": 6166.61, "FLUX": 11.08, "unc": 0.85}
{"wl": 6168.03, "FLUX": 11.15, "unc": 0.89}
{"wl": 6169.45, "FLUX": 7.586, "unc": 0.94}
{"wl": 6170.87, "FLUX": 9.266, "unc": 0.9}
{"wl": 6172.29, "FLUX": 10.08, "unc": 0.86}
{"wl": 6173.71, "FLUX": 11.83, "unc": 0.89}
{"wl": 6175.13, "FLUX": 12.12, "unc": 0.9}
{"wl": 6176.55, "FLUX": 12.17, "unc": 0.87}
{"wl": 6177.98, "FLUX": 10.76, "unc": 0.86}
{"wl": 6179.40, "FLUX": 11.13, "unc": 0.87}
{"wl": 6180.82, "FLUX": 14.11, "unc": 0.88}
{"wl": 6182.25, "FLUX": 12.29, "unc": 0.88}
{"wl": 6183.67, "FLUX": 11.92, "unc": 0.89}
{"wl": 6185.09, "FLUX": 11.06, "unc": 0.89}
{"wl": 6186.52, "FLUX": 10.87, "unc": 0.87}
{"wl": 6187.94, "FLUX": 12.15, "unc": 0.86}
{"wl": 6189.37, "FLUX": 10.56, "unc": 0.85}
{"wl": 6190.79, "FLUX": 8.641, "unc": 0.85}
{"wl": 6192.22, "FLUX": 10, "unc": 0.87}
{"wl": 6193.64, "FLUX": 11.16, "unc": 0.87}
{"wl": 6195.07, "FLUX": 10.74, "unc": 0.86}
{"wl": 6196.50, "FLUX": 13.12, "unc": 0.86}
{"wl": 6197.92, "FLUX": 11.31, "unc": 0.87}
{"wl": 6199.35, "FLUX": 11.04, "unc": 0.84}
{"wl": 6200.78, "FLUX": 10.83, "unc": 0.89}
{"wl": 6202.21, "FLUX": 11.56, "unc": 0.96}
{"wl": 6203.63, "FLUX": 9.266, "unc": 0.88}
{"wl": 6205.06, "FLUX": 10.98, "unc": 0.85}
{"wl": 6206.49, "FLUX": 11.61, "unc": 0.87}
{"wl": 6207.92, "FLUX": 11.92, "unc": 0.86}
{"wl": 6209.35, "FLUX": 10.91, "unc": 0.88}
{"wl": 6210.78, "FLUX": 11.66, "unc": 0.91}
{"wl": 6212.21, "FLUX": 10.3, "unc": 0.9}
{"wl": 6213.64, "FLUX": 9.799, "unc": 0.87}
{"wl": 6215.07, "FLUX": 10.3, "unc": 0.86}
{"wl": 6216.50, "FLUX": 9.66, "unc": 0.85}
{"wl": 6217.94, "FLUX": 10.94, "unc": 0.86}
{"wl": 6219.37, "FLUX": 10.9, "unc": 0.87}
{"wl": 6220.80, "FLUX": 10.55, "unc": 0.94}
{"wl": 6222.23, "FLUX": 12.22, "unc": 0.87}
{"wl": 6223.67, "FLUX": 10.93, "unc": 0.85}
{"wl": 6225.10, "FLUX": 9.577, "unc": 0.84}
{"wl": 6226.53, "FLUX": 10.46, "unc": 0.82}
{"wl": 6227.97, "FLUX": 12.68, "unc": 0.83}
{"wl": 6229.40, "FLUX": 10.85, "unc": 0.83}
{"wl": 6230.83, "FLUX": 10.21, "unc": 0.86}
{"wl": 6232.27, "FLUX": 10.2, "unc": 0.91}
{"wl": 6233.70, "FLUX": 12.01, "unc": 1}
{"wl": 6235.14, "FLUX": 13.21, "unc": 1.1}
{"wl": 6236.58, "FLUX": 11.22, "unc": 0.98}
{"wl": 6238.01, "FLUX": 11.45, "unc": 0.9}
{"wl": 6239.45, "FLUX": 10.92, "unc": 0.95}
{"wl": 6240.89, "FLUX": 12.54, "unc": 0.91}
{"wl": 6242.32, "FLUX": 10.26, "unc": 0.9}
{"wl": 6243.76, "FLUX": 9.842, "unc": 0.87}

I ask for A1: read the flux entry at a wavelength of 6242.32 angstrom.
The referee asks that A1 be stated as 10.26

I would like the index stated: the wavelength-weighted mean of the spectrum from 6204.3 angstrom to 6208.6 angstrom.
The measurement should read 11.5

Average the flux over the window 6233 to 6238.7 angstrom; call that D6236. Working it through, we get 12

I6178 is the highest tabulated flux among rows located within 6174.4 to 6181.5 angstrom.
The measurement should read 14.11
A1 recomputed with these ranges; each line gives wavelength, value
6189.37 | 10.56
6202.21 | 11.56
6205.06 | 10.98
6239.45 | 10.92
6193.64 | 11.16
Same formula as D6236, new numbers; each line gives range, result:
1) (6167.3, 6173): 9.53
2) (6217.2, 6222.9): 11.1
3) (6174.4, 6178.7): 11.7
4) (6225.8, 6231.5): 11.1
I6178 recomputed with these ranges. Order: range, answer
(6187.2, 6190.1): 12.15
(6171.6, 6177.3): 12.17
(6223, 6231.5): 12.68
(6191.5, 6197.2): 13.12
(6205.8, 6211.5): 11.92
